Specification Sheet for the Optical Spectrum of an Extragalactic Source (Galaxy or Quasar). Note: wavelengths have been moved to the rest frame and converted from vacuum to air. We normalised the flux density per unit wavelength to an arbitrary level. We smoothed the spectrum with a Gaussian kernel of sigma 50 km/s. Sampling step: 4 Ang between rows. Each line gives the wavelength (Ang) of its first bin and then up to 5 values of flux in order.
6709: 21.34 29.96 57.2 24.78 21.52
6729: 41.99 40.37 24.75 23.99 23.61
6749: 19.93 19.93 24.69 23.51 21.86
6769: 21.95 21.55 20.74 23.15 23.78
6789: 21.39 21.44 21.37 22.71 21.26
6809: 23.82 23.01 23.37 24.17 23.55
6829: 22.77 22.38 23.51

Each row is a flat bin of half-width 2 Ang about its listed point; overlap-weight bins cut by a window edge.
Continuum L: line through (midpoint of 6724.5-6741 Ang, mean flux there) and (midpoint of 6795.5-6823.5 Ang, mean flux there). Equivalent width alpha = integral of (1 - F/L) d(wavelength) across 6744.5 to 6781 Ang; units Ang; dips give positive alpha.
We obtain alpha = 8.31 Ang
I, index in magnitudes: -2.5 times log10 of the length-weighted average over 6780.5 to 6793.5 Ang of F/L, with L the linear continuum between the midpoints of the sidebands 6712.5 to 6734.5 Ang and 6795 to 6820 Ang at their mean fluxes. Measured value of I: 0.16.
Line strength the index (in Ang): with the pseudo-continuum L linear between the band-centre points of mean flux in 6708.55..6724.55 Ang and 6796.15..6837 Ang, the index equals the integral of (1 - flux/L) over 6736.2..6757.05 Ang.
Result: 5.3 Ang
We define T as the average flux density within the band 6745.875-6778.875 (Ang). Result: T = 21.8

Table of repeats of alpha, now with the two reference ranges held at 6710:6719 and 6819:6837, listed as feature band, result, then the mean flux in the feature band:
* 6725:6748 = 4.96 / 29.6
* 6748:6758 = 3.90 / 21.4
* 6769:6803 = 8.87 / 22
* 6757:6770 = 4.12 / 22.8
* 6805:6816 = 1.26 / 23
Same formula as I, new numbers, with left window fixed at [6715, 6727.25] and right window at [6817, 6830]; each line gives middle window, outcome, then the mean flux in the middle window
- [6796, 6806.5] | 0.19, 21.8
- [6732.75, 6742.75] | 0.18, 28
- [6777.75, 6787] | 0.21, 23.1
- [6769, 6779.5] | 0.33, 21.4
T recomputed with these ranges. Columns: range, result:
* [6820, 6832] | 23.3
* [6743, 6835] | 22.4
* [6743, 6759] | 22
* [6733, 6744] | 27.2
